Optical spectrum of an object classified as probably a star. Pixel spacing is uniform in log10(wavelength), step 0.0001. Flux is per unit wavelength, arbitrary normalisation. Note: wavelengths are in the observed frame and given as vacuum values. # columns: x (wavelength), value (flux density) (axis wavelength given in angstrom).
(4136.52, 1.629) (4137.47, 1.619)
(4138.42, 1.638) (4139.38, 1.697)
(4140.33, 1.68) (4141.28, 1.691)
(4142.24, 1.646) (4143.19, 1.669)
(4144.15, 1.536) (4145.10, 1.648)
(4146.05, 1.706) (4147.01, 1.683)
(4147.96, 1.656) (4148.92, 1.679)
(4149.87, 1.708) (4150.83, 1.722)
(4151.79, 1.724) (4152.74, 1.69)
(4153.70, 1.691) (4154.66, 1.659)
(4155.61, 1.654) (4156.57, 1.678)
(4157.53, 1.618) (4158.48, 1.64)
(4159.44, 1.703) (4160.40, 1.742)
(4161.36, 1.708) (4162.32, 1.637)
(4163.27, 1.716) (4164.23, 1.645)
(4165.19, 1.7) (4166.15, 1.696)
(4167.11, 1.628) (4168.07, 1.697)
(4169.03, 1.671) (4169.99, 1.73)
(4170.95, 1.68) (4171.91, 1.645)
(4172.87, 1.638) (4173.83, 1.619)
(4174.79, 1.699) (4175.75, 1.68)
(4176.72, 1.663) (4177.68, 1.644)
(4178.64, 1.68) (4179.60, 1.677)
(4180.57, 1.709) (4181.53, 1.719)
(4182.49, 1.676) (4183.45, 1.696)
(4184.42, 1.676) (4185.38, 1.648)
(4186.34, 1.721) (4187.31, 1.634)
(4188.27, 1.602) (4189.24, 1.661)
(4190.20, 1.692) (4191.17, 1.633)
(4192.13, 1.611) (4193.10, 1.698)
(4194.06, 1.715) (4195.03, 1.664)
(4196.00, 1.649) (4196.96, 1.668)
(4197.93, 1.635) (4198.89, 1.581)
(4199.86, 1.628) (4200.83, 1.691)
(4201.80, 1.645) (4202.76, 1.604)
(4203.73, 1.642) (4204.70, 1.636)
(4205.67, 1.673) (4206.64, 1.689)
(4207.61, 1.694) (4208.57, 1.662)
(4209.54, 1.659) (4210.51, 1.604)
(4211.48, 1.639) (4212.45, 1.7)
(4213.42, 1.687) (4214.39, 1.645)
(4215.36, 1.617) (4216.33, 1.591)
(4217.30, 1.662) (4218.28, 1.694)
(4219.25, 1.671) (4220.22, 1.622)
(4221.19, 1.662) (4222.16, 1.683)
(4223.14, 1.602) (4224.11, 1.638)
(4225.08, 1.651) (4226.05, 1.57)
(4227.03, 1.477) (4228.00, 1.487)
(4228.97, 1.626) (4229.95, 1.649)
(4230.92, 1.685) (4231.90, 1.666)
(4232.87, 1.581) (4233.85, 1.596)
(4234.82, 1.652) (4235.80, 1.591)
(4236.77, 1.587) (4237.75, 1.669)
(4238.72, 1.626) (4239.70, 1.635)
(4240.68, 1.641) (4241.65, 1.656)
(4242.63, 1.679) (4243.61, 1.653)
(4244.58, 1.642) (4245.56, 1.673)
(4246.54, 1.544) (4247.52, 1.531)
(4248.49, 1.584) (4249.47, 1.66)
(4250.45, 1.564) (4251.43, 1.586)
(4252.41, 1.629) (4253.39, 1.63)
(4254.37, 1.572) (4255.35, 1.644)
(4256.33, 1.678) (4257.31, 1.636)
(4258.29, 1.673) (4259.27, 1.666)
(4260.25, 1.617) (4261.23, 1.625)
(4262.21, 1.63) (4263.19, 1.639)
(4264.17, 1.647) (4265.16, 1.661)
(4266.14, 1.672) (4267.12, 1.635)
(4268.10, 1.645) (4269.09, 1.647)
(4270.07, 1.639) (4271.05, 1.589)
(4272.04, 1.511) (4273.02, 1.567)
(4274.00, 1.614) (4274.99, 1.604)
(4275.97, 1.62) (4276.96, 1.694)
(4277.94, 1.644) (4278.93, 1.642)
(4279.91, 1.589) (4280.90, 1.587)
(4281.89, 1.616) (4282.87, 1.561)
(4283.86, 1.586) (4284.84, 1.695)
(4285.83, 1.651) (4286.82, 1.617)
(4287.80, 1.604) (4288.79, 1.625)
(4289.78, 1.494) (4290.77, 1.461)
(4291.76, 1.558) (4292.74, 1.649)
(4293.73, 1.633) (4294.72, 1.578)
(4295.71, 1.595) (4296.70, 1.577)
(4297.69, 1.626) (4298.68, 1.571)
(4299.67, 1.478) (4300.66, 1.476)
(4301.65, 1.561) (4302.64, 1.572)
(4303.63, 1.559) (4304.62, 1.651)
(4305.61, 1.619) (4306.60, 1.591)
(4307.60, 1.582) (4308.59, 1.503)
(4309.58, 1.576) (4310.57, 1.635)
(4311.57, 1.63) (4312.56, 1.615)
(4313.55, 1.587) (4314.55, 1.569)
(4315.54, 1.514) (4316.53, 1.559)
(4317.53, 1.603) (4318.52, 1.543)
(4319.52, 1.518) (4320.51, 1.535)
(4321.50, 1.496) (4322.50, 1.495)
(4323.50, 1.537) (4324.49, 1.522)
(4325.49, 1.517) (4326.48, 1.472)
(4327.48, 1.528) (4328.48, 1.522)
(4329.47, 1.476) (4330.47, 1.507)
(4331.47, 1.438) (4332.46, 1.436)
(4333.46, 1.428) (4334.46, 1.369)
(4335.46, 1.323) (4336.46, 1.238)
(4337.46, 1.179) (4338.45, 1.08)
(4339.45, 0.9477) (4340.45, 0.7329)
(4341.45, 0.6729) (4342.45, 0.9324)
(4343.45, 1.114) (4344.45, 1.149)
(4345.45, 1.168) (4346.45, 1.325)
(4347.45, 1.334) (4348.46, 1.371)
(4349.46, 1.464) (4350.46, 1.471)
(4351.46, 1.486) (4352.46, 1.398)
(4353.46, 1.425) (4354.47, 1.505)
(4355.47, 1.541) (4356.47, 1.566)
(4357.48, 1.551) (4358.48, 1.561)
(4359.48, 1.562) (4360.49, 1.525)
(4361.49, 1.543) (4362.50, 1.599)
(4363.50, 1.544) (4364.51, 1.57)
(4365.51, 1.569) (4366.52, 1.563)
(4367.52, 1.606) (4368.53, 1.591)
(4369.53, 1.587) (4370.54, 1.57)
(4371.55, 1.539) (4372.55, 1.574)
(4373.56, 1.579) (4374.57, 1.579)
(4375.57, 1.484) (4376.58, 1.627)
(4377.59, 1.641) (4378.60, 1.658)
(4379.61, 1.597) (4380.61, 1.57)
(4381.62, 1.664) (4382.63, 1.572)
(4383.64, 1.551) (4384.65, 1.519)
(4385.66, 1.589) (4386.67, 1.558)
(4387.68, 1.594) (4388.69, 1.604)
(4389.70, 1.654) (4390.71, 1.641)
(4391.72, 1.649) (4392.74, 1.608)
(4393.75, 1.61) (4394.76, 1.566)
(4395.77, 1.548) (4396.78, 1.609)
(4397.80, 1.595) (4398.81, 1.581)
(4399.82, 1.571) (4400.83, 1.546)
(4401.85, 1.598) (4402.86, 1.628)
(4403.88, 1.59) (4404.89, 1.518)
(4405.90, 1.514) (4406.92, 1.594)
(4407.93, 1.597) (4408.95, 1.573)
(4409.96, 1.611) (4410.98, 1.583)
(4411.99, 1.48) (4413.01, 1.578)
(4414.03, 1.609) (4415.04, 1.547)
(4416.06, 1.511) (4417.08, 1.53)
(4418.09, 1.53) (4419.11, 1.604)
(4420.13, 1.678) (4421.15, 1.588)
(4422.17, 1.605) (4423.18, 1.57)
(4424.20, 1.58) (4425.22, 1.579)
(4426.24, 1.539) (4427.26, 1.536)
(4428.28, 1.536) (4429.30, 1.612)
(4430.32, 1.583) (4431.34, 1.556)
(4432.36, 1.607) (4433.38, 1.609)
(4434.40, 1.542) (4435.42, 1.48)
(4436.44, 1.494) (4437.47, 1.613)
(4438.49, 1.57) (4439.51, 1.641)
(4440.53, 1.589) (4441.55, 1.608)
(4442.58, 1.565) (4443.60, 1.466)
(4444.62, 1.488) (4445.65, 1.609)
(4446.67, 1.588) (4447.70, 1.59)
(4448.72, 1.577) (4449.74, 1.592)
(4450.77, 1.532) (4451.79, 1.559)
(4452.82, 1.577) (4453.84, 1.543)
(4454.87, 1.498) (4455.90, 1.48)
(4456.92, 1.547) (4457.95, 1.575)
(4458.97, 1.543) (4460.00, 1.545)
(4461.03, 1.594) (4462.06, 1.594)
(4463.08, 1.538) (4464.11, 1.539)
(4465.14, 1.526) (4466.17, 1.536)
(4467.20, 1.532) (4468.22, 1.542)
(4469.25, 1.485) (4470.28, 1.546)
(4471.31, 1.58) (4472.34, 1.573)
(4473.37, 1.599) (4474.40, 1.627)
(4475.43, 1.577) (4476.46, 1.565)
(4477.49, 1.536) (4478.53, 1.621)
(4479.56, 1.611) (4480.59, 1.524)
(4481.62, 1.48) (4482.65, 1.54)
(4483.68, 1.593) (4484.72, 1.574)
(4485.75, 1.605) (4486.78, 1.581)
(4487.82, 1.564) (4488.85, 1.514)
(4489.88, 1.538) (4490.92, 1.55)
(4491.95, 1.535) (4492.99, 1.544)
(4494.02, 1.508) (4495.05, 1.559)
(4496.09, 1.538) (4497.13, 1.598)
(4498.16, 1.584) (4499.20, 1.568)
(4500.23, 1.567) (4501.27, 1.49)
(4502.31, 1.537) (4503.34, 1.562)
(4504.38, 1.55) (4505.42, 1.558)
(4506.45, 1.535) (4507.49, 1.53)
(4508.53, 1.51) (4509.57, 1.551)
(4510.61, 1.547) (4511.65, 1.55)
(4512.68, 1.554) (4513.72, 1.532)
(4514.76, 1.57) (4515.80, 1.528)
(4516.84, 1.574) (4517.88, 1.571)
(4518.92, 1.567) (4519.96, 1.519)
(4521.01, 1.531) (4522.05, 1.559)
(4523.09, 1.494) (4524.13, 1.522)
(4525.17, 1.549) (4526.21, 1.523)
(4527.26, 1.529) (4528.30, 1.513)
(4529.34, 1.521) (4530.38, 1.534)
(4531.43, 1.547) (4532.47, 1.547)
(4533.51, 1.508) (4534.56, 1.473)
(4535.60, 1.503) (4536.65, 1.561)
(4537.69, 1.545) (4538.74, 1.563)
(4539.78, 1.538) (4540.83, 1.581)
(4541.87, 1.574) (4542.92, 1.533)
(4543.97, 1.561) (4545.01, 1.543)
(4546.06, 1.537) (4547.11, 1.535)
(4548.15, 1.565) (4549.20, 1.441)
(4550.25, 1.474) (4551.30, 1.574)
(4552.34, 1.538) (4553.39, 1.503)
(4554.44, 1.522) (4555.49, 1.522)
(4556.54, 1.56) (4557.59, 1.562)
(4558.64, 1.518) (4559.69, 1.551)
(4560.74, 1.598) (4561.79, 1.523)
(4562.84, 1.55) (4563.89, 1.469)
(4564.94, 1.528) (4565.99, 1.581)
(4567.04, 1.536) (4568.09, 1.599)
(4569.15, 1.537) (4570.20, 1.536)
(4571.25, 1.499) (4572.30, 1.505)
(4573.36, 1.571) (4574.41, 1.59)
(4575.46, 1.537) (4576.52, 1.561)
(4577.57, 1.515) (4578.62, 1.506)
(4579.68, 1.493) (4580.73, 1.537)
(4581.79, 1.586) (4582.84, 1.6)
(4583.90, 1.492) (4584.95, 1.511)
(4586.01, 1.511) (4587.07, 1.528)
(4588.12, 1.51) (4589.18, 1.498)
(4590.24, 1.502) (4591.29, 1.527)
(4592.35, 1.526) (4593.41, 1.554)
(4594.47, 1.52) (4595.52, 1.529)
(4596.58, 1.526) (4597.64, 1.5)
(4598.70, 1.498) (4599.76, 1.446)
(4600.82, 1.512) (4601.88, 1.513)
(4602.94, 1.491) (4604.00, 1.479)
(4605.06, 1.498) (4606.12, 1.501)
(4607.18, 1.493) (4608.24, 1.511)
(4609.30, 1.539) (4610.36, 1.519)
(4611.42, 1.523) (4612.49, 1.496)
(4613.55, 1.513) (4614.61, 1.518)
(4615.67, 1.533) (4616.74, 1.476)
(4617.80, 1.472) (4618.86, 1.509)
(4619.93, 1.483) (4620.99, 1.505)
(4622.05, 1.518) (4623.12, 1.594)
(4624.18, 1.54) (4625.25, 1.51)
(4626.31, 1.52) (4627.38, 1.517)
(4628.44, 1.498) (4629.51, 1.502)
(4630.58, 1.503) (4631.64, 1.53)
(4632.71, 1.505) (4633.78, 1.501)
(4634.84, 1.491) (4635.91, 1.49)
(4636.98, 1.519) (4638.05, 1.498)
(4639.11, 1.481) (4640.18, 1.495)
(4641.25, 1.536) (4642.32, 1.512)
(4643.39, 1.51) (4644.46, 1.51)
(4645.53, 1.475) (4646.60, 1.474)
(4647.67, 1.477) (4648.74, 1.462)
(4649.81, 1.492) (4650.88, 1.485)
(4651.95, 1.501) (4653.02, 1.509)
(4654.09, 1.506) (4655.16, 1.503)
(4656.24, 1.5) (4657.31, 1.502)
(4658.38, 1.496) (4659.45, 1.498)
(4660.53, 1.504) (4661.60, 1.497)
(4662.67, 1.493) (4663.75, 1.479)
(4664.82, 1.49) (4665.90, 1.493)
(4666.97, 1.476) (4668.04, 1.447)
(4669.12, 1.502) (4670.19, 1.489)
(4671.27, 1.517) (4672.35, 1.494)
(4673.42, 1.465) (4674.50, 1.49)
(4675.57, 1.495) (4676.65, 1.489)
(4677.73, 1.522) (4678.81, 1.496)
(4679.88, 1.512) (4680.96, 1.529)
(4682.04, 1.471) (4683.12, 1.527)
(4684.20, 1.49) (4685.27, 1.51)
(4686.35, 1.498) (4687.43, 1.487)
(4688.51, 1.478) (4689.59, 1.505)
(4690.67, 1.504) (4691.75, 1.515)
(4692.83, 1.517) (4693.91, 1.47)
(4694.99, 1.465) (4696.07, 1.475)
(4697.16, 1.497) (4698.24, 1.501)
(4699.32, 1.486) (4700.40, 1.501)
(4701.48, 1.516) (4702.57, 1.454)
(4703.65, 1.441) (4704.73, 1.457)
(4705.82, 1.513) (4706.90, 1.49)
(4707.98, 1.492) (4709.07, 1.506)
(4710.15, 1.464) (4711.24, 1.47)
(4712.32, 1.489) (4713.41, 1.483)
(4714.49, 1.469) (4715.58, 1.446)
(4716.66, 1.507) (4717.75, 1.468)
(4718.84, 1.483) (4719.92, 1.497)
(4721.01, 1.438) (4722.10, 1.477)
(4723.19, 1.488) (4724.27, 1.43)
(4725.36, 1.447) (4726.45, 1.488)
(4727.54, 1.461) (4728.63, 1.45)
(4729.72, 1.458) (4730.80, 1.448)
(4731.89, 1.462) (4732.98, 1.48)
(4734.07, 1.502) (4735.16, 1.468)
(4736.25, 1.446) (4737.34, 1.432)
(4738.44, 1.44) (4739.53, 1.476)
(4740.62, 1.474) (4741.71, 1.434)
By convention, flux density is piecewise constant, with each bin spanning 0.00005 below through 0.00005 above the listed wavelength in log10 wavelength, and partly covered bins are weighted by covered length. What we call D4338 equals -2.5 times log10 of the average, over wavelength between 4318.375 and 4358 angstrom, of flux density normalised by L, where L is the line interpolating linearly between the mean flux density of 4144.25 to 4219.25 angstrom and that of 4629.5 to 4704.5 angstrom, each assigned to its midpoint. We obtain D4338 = 0.19 mag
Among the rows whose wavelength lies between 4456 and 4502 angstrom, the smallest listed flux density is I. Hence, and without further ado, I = 1.48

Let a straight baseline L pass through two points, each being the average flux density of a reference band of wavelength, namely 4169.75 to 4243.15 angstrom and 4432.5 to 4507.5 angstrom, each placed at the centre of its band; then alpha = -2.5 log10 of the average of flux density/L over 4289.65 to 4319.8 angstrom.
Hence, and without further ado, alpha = 0.03 mag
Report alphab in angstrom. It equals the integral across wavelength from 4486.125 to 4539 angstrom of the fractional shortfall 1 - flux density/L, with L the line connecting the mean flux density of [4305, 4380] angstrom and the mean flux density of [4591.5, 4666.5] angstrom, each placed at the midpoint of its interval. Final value -1.9 angstrom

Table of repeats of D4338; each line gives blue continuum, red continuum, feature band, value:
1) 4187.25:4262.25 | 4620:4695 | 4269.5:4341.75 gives 0.07 mag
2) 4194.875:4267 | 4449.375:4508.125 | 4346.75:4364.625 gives 0.07 mag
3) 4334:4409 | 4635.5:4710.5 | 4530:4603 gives -0.03 mag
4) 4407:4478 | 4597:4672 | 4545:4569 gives -0.01 mag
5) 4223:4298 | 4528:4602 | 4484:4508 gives 0.00 mag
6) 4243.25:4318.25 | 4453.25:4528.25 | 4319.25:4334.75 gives 0.07 mag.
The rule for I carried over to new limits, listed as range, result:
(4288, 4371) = 0.6729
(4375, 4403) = 1.484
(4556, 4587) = 1.469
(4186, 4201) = 1.581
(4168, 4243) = 1.477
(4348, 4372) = 1.371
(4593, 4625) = 1.446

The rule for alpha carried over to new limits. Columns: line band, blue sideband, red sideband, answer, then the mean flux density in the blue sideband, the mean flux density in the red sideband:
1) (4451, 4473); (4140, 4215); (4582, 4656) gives 0.01 mag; 1.67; 1.51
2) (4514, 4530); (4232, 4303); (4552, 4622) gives 0.00 mag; 1.61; 1.52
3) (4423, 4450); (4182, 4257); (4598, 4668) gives 0.00 mag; 1.64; 1.5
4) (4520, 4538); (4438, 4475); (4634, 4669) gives 0.01 mag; 1.56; 1.49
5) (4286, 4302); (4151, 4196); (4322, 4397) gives -0.02 mag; 1.67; 1.47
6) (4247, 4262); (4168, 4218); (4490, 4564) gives 0.01 mag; 1.66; 1.54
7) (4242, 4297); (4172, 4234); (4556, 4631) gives 0.01 mag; 1.65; 1.52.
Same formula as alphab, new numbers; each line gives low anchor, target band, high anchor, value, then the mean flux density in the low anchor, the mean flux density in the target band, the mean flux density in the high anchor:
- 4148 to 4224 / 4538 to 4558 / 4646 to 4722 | -0.01 angstrom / 1.67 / 1.54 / 1.49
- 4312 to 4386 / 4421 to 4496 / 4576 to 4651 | -4.03 angstrom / 1.46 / 1.56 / 1.51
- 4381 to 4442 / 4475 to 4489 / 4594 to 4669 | -0.09 angstrom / 1.58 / 1.56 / 1.5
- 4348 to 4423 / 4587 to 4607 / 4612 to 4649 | 0.08 angstrom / 1.57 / 1.51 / 1.51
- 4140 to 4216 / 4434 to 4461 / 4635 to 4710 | 0.30 angstrom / 1.67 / 1.55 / 1.49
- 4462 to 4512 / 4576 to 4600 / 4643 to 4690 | -0.03 angstrom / 1.55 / 1.52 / 1.49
